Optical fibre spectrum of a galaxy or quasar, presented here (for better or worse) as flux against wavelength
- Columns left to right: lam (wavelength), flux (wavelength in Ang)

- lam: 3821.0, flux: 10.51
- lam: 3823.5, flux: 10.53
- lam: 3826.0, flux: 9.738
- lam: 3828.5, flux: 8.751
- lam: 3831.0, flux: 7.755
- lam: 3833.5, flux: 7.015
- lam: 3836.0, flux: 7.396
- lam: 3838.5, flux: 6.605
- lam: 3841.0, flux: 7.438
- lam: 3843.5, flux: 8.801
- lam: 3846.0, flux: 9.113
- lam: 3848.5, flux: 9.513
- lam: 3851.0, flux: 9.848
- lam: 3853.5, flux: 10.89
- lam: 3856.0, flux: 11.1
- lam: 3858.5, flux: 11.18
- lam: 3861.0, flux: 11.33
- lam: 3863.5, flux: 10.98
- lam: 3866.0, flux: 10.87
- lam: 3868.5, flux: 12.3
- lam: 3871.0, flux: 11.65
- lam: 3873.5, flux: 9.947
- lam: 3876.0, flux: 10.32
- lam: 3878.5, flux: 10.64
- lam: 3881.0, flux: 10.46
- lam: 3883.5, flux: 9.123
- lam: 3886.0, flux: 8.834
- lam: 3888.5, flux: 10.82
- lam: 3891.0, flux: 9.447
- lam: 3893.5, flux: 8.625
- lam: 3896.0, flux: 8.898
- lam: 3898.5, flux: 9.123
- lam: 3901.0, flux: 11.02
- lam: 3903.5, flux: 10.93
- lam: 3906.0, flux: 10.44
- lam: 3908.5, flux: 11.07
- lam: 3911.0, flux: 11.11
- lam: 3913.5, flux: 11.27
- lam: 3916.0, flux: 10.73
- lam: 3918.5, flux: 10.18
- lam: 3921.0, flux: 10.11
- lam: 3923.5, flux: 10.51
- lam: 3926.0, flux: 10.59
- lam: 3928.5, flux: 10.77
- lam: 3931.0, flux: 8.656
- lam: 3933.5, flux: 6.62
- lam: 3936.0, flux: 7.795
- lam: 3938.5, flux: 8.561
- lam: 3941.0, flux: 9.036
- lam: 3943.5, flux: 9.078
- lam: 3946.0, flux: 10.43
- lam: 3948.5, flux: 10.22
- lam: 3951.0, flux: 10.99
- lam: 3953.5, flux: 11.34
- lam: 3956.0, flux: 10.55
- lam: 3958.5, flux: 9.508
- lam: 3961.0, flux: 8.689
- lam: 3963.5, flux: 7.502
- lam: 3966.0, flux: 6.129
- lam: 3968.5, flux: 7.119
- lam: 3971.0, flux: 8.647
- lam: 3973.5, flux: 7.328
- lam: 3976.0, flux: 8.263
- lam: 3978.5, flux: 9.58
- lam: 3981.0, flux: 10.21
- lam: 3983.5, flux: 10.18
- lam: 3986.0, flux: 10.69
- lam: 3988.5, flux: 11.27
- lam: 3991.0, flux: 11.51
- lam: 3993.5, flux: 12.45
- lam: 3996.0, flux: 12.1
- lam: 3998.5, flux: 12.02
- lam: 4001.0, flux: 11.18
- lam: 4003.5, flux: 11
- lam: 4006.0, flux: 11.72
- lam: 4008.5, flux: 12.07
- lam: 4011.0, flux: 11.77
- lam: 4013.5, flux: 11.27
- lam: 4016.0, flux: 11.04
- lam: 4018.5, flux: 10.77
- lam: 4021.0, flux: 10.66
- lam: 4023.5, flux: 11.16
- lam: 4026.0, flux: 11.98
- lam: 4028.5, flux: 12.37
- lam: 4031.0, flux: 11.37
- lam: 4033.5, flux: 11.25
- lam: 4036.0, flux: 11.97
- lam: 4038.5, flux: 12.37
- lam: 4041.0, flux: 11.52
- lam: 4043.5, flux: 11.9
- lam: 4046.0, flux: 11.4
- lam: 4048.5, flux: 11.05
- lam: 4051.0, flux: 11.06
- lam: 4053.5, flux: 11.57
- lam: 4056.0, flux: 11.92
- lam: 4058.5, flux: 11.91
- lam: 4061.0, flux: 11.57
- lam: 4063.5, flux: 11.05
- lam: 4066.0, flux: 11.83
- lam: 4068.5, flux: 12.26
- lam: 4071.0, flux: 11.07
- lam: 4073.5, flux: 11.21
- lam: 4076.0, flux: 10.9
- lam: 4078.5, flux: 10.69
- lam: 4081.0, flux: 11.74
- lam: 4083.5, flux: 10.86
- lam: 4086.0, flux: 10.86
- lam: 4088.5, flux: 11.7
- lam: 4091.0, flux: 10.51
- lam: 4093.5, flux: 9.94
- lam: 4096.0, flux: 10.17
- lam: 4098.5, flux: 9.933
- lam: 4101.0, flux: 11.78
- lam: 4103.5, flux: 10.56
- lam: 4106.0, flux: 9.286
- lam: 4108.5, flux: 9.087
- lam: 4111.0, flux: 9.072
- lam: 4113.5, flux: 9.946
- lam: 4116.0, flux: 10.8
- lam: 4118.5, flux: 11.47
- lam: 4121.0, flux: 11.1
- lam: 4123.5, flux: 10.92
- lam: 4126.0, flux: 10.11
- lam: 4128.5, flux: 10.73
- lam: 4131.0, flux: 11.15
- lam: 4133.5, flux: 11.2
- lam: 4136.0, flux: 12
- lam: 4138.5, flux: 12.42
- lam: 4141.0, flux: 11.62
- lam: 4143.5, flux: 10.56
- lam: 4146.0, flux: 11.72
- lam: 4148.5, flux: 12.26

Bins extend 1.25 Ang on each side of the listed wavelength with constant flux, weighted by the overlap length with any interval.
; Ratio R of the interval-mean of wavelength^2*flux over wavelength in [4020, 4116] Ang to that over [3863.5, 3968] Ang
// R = 1.2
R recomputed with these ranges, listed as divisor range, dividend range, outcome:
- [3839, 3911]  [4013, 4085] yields 1.23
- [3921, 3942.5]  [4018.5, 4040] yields 1.33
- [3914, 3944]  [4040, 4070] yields 1.31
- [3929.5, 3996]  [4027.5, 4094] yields 1.28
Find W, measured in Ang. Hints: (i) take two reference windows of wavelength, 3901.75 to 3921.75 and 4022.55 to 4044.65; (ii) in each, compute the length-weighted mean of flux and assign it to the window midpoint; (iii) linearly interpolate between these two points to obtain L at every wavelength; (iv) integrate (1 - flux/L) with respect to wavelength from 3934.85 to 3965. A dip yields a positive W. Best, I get 4.4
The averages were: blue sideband 10.8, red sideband 11.8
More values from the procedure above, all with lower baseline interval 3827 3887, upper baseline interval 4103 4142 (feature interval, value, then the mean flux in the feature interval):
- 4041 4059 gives -1.9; 11.5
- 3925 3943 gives 2.0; 8.85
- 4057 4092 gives -2.6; 11.3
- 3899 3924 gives -2.1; 10.7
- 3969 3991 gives 1.3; 9.55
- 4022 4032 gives -1.3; 11.7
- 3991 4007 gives -2.3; 11.7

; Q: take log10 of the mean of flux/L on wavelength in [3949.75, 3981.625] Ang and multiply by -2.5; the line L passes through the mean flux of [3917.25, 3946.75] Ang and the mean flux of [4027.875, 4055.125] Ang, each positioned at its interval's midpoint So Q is 0.13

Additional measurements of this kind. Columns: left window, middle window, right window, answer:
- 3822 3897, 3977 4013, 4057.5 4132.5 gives -0.09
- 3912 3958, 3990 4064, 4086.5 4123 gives -0.14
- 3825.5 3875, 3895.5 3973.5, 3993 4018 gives 0.12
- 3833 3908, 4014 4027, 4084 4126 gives -0.09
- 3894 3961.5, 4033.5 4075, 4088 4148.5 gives -0.11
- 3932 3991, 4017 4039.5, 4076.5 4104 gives -0.15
